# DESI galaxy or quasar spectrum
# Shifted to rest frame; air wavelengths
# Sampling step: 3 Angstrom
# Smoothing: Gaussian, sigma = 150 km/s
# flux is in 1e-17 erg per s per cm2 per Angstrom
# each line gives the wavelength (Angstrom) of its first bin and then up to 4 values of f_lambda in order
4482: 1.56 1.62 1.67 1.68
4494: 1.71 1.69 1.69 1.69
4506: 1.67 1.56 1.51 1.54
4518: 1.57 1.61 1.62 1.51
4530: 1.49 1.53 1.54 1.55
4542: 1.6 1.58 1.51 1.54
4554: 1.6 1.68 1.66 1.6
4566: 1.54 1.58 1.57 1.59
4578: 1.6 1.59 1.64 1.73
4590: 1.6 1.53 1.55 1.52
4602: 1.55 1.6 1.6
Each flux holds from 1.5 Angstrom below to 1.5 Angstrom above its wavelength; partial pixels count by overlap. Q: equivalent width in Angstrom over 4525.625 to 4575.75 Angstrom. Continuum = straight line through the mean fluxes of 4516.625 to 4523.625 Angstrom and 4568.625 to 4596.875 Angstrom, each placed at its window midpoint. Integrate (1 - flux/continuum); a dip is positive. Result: 0.9 Angstrom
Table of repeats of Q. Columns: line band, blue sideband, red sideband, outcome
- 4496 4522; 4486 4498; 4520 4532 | 0.11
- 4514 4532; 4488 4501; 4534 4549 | 0.59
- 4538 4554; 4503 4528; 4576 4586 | 0.37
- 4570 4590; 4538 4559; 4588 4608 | -0.58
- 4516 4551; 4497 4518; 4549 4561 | 1.28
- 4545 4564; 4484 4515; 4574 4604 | 0.17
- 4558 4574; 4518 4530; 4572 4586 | 0.04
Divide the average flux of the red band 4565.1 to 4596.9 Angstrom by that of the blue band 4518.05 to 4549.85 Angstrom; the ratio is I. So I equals 1.03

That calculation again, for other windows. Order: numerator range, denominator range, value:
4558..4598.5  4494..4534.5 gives 1.00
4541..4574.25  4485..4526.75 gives 0.98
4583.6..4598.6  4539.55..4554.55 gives 1.02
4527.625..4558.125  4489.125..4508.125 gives 0.93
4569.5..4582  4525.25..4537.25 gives 1.04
